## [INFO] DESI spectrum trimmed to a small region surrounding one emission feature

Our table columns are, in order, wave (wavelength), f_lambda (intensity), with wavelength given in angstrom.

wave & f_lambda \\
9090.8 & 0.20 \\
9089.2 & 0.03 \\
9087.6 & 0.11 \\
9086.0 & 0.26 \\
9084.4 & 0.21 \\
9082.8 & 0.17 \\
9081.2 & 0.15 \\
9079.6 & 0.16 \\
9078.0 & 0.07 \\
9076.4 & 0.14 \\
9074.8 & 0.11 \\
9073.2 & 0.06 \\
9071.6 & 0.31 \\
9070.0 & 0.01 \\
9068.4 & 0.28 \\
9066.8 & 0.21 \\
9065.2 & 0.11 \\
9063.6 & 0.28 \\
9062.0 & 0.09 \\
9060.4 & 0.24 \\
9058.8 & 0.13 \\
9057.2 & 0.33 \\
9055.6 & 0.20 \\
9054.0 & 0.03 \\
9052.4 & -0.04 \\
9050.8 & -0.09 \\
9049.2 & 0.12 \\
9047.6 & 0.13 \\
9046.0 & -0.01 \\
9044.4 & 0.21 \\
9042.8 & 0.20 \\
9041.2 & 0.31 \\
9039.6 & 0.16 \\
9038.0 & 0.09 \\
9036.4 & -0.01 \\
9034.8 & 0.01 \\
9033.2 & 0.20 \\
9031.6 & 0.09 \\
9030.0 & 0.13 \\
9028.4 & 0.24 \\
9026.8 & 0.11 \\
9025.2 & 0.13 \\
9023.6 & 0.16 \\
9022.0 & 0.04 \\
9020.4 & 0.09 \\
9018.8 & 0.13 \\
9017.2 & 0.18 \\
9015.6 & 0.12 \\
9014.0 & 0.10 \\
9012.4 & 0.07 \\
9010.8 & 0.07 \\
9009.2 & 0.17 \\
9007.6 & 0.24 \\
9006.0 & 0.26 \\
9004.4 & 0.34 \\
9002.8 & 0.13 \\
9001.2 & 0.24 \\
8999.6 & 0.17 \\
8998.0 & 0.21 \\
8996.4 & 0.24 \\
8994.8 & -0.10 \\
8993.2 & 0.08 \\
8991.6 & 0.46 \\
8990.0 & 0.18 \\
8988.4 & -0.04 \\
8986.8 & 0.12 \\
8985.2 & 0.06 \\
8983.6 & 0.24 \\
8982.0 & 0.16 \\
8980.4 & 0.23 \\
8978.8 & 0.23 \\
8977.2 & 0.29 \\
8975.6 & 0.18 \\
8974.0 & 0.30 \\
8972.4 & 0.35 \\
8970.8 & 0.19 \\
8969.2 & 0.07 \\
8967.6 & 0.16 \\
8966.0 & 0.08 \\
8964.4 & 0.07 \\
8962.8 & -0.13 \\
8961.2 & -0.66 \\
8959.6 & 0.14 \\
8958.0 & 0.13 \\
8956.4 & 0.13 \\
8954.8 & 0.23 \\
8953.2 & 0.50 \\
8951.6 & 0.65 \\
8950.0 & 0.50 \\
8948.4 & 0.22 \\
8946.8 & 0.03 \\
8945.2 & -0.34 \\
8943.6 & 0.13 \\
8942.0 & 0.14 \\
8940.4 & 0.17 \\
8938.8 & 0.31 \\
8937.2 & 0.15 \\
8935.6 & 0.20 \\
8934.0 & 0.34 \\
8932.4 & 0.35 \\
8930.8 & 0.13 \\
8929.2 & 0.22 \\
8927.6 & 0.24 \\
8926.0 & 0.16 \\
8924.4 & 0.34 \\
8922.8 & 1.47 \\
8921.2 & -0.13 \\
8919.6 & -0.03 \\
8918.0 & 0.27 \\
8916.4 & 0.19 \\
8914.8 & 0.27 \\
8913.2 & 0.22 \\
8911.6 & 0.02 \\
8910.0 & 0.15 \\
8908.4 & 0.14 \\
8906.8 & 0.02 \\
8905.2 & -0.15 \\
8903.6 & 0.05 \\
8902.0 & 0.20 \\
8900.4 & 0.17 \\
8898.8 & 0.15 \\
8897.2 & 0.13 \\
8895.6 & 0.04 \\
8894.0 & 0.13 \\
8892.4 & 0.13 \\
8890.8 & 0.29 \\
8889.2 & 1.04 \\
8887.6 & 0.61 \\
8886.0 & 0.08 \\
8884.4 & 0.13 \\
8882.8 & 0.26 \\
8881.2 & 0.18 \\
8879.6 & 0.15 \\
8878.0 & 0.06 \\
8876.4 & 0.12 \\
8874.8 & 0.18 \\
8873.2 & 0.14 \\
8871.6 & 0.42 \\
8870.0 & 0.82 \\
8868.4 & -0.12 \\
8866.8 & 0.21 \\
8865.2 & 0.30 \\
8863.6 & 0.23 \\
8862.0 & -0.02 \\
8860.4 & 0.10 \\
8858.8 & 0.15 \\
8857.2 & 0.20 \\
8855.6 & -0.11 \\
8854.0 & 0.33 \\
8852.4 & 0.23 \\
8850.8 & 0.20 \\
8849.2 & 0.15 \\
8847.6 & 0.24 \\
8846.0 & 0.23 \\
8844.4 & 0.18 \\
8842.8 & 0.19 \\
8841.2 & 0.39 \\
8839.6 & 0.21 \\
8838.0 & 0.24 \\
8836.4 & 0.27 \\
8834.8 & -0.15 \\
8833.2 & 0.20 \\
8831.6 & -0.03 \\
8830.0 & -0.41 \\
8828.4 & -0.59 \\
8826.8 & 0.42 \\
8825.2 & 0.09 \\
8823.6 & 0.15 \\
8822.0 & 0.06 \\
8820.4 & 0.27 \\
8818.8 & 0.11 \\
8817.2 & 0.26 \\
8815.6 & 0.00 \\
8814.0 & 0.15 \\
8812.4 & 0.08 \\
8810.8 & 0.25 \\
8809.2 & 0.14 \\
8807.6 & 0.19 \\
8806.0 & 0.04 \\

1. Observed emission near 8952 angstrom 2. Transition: H-gamma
